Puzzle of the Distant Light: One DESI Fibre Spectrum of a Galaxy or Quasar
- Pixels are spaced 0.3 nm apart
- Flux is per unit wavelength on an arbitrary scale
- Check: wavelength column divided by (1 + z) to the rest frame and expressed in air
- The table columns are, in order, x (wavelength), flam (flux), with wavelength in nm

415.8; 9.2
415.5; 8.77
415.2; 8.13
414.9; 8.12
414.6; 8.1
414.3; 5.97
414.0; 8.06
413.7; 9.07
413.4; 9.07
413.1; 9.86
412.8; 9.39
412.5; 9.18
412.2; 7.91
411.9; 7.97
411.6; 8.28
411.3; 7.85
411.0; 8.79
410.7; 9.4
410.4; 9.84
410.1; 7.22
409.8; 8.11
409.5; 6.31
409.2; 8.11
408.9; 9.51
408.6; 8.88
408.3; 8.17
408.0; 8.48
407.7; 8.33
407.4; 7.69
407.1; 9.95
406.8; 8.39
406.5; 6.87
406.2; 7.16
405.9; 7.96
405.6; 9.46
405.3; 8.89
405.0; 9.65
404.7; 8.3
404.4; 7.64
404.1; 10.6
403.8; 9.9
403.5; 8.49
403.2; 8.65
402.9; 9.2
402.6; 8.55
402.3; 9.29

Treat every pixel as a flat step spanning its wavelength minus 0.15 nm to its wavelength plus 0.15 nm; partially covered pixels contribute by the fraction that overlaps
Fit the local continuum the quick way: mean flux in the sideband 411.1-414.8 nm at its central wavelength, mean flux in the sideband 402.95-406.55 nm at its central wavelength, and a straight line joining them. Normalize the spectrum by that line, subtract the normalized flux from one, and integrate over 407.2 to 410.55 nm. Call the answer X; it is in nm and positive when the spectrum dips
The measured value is 0.11 nm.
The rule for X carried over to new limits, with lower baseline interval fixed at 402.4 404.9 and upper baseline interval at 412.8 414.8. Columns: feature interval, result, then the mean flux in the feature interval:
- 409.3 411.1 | 0.07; 8.26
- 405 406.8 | 0.12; 8.23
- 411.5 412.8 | 0.01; 8.46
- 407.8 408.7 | 0.02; 8.48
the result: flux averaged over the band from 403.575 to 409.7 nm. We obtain 8.51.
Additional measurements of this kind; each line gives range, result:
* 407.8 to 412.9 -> 8.42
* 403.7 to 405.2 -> 9.18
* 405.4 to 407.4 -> 8.27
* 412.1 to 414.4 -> 8.63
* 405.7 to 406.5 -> 7.55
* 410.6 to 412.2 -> 8.38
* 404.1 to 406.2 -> 8.68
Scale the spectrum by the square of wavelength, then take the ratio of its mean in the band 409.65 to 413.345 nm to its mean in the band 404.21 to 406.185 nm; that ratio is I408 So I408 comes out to 1.0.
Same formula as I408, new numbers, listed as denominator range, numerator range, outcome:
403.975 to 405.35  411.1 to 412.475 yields 0.94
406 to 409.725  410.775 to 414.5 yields 1.06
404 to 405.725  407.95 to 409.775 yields 0.93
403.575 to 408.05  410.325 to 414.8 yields 1.03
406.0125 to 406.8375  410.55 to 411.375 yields 1.21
